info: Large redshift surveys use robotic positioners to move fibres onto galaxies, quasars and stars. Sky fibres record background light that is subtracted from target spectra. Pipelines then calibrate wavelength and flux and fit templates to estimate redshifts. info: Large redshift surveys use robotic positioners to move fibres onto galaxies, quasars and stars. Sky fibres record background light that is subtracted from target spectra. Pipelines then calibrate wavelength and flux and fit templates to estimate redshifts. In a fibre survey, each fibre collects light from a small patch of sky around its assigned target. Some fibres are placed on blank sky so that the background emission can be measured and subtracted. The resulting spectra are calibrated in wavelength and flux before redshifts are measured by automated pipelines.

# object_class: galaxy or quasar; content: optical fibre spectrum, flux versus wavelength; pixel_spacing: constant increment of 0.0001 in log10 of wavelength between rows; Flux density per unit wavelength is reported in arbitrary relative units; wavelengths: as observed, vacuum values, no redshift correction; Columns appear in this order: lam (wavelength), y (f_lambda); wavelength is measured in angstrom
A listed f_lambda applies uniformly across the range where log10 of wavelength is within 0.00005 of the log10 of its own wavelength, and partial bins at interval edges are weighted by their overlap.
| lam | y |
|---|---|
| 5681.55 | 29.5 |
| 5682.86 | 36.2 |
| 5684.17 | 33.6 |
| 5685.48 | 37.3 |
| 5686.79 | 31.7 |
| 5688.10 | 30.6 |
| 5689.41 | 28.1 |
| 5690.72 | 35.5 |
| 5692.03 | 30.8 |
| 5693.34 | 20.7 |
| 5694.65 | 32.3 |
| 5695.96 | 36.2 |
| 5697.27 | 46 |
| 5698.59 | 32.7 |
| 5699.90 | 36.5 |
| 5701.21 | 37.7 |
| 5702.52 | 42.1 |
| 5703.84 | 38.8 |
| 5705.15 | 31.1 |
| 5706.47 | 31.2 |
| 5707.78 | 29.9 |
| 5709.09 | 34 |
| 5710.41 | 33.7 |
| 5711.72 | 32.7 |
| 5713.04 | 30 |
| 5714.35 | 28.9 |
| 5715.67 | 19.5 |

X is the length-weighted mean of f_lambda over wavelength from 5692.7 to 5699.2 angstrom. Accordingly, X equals 33.6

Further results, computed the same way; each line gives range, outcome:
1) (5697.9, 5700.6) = 34.7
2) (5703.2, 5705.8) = 35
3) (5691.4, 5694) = 25.7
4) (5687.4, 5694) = 29.2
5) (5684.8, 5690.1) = 31.9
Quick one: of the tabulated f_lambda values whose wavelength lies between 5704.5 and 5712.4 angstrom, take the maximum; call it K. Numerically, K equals 34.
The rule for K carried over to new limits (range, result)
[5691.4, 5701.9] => 46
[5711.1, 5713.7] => 32.7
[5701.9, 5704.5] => 42.1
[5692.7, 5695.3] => 32.3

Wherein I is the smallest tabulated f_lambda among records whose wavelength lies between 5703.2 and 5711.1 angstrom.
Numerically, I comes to 29.9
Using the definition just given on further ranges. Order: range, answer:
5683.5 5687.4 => 31.7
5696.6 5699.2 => 32.7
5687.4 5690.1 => 28.1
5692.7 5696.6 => 20.7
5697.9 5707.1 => 31.1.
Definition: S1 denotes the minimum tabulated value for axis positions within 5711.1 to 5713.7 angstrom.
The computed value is 30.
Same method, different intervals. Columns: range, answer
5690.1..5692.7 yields 30.8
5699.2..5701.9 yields 36.5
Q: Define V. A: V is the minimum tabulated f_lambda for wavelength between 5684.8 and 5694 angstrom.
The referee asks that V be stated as 20.7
